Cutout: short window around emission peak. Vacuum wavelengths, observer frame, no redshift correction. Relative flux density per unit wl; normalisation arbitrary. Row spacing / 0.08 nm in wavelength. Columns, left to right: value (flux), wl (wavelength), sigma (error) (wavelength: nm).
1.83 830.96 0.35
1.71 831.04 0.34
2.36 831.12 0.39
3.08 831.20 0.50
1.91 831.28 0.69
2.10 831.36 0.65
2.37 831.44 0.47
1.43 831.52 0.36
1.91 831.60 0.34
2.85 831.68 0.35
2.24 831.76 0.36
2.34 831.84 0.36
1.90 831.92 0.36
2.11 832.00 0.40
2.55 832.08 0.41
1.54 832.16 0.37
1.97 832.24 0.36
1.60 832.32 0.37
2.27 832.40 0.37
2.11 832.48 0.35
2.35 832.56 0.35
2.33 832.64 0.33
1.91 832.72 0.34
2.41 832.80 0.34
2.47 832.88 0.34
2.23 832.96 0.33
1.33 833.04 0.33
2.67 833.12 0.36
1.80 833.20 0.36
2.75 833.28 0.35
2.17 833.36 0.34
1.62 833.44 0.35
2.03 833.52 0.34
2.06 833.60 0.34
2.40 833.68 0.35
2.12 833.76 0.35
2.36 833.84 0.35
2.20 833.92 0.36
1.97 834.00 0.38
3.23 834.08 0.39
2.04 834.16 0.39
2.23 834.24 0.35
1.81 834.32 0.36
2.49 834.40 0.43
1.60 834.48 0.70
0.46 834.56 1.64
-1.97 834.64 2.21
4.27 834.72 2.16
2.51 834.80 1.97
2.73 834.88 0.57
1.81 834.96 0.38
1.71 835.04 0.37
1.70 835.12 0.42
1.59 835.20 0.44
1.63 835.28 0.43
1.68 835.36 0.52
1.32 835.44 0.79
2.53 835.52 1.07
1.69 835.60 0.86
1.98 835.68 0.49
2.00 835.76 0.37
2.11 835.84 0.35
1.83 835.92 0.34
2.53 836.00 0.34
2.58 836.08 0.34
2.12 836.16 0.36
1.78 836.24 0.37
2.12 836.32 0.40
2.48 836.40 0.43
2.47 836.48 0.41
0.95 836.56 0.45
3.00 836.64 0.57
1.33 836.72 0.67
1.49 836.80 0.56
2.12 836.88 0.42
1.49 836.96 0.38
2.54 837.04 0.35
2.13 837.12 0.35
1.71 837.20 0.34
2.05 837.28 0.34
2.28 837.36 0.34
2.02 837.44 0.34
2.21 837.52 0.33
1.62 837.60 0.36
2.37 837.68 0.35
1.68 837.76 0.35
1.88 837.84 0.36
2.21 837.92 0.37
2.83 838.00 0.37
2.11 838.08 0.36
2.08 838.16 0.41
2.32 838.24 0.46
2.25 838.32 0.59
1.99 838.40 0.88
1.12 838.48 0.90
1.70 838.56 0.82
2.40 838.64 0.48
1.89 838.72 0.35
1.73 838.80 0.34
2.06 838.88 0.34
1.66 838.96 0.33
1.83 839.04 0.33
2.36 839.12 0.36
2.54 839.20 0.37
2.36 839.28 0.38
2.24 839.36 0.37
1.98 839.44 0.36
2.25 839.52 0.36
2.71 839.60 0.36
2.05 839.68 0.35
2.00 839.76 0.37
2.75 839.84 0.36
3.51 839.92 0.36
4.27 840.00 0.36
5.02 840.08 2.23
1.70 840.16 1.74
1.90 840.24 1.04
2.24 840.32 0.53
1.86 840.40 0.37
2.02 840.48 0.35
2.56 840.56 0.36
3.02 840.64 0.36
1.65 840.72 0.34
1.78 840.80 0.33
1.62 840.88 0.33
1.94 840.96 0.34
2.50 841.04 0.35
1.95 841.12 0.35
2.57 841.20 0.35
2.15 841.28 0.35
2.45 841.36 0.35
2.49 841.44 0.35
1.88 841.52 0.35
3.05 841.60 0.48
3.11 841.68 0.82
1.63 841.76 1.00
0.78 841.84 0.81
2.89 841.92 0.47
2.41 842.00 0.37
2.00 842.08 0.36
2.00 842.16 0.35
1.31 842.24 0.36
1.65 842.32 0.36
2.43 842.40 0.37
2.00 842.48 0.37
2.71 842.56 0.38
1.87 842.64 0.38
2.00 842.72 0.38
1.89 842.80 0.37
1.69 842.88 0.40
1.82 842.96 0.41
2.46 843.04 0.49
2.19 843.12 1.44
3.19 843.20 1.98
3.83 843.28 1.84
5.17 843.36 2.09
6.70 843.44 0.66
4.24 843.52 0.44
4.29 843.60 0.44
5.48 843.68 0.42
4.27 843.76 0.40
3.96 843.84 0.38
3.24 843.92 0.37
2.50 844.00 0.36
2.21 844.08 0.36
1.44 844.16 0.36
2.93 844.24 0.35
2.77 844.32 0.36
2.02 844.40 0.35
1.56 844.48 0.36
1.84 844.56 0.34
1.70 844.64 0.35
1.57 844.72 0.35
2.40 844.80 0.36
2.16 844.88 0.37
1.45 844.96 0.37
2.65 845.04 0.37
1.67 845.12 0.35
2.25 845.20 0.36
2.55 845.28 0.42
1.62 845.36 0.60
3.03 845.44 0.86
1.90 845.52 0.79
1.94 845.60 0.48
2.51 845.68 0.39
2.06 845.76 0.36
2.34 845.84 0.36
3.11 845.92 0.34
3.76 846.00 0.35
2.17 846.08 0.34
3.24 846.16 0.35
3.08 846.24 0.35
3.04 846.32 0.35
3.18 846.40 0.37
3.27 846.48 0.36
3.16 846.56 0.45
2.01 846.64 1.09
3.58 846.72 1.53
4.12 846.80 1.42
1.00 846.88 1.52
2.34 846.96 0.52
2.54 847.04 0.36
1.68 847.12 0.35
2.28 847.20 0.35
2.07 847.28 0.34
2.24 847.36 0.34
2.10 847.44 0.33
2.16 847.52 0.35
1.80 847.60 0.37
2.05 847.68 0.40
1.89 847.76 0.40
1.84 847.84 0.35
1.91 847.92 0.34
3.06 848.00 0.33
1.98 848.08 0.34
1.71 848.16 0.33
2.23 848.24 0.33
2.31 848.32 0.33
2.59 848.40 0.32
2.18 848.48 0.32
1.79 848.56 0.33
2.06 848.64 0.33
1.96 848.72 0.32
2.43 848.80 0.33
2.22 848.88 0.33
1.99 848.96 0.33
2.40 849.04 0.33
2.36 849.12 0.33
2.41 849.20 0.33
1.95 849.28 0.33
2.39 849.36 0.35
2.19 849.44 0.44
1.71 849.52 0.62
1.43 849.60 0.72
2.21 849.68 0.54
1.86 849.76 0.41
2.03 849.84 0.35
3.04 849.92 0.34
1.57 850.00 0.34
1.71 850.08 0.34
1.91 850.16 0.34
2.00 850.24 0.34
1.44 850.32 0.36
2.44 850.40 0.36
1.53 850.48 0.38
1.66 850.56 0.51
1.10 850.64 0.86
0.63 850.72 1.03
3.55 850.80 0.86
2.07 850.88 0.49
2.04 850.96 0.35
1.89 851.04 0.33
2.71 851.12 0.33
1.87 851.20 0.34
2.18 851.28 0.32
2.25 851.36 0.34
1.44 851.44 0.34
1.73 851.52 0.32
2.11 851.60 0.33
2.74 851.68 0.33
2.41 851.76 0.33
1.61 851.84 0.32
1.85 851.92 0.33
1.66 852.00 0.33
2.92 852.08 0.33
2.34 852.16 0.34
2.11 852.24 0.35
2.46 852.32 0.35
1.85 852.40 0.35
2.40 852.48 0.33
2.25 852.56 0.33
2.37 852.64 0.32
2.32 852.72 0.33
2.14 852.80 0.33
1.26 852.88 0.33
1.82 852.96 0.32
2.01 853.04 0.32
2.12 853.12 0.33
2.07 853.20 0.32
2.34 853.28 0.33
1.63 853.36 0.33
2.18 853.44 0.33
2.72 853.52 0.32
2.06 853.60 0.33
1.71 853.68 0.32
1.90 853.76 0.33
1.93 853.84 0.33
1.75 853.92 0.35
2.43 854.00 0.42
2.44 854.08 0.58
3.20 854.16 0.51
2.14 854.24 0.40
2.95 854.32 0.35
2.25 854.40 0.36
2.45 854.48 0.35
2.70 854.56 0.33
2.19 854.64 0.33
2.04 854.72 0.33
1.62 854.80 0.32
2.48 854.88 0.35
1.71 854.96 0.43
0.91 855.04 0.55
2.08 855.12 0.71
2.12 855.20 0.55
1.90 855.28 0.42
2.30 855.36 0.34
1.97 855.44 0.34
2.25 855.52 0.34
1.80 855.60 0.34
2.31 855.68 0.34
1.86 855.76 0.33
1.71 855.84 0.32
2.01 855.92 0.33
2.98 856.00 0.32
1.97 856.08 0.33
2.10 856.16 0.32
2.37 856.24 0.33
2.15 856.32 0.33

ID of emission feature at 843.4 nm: H-alpha 6563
